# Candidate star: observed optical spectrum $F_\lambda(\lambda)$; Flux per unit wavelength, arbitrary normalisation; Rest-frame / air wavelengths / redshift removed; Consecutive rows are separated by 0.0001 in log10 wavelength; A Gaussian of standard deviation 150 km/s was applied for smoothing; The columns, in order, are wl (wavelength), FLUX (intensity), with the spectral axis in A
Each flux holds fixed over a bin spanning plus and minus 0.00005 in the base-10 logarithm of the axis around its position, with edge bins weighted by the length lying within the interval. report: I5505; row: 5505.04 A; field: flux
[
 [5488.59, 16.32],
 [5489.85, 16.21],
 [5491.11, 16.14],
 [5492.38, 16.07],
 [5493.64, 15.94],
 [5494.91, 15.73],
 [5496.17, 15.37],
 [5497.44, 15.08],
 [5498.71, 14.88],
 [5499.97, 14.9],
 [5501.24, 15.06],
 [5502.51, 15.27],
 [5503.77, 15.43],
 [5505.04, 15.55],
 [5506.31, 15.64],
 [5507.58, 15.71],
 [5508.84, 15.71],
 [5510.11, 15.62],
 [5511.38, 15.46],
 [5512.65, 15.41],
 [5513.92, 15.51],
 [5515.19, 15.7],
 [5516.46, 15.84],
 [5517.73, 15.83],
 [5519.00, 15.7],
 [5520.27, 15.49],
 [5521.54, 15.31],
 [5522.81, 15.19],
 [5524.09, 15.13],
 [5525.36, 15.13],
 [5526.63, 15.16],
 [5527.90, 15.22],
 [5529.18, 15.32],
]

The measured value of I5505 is 15.55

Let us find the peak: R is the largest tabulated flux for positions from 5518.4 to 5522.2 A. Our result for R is 15.7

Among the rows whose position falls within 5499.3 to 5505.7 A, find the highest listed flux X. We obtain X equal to 15.55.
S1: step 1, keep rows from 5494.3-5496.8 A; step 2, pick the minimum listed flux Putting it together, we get 15.37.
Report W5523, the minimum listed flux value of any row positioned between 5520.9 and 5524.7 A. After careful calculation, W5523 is 15.13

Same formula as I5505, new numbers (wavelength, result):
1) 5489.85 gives 16.21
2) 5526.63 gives 15.16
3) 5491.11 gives 16.14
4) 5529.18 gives 15.32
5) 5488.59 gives 16.32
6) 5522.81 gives 15.19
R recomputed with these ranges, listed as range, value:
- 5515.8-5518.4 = 15.84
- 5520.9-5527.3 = 15.31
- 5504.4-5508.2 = 15.71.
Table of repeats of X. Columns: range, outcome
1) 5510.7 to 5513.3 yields 15.46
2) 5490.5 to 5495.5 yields 16.14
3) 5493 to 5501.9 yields 15.94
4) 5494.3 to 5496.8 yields 15.73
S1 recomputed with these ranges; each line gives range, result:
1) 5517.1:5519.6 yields 15.7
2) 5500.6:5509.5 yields 15.06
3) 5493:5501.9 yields 14.88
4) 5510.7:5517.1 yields 15.41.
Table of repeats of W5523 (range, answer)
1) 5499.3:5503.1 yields 14.9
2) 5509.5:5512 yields 15.46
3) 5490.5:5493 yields 16.07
